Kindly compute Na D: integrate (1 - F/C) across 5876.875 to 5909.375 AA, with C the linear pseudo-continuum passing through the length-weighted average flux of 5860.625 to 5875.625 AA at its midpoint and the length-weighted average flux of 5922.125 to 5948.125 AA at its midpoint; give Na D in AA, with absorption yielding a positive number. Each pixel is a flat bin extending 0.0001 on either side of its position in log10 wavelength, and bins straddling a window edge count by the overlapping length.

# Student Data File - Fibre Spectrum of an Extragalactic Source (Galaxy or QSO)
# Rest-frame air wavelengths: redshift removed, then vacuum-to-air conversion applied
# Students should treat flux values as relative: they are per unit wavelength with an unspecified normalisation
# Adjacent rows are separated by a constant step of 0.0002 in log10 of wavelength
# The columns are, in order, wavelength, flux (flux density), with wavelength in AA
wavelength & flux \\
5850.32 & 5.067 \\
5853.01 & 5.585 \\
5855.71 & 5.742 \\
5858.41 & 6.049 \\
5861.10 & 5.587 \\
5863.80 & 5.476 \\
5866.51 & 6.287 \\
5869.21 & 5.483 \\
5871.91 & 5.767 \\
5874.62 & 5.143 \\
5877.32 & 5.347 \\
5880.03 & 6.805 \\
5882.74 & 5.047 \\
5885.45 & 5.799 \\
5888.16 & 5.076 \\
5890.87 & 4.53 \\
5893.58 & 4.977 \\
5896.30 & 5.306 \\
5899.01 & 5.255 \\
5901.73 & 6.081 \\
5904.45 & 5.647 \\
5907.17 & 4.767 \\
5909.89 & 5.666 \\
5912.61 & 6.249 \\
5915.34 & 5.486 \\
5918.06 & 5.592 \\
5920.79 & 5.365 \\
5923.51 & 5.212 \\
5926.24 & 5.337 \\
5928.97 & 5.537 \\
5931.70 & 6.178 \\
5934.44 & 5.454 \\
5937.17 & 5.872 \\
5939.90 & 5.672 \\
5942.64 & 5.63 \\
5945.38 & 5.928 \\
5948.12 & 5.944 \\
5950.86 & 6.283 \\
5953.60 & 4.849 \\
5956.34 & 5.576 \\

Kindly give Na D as 1.4 AA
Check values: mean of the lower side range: 5.63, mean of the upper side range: 5.66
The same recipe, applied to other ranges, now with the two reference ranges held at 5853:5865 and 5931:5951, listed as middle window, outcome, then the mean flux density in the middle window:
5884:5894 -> 1.12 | 5.11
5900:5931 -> 1.29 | 5.55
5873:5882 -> 0.03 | 5.71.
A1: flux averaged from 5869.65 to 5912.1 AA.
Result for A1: 5.43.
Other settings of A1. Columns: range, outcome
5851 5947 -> 5.57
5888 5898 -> 4.97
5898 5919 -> 5.6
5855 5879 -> 5.67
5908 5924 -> 5.59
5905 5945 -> 5.58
